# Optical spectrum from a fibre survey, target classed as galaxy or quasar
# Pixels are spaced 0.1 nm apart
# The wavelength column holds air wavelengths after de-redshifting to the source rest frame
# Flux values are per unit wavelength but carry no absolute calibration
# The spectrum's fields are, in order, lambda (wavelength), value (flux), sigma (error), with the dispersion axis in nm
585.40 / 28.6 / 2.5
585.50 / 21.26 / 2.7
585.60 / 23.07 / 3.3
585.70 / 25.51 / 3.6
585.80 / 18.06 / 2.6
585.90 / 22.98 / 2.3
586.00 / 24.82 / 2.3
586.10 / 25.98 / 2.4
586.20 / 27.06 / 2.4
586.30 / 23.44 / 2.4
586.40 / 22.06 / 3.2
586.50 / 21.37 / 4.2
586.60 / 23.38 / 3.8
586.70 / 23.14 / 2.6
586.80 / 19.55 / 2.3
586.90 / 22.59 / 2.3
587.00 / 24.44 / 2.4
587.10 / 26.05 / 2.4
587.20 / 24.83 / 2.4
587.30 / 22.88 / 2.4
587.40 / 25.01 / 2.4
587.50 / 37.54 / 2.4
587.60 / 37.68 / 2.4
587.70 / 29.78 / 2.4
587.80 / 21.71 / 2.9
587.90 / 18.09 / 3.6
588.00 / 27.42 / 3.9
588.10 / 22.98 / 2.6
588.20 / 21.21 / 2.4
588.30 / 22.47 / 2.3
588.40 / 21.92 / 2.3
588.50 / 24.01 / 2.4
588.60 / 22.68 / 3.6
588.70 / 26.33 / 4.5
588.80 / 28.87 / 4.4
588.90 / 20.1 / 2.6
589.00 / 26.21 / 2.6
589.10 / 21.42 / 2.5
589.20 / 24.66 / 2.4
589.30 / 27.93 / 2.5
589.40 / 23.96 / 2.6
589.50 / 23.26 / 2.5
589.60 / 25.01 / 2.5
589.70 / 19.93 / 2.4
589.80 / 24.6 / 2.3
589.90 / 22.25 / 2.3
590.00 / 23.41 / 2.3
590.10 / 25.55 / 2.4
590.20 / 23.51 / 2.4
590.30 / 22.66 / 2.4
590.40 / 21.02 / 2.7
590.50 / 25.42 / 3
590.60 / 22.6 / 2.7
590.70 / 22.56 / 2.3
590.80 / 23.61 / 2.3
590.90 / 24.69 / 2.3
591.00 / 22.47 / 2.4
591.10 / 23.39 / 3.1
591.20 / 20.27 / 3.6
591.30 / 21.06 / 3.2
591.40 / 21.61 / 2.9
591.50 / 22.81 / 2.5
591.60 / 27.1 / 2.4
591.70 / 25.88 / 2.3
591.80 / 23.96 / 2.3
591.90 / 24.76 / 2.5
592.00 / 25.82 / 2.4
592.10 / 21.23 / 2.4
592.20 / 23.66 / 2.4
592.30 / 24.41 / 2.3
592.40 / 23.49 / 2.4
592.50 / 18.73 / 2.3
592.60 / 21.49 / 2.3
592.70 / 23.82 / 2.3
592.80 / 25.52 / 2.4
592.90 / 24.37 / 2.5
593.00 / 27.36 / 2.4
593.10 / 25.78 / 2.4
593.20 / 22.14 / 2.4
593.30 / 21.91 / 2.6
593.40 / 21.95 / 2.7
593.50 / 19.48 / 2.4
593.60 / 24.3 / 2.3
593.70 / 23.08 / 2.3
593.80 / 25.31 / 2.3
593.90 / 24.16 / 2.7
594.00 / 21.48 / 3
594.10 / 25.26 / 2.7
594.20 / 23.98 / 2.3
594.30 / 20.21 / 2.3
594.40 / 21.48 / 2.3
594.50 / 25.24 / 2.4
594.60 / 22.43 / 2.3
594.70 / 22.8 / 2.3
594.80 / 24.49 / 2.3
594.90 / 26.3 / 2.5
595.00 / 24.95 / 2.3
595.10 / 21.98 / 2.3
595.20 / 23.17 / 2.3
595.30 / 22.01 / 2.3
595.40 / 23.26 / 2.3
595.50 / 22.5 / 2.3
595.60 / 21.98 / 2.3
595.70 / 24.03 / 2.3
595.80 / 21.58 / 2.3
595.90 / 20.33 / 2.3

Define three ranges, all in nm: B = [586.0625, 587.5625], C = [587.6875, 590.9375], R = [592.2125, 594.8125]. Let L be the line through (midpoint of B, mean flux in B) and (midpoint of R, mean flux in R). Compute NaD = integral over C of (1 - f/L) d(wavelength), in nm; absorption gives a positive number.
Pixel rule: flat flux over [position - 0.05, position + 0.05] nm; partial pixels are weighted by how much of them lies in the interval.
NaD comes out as 0.07 nm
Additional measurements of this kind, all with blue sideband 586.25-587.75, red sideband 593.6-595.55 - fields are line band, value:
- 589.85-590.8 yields 0.05 nm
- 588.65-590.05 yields 0.04 nm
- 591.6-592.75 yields 0.03 nm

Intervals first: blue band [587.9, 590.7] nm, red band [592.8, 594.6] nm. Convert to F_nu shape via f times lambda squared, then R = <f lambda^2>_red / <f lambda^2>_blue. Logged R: 1.01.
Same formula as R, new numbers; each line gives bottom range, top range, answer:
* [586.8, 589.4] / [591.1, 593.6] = 0.94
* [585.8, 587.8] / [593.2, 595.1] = 0.94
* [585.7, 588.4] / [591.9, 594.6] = 0.97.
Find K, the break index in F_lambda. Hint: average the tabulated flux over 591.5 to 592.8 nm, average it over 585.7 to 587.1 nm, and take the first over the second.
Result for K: 1.02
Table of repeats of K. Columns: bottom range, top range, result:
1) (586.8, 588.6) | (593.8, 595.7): 0.93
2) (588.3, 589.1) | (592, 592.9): 0.96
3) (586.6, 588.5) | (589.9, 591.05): 0.94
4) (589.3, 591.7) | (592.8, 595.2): 1.01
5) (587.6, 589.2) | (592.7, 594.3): 0.98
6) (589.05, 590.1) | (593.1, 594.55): 0.97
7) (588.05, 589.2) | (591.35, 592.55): 1.00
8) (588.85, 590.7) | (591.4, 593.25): 1.02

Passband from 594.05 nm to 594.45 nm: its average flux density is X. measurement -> 22.7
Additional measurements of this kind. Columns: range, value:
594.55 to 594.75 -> 22.6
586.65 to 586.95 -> 21.8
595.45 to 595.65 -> 22.2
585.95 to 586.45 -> 24.7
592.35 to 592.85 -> 22.6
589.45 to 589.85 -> 23.2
